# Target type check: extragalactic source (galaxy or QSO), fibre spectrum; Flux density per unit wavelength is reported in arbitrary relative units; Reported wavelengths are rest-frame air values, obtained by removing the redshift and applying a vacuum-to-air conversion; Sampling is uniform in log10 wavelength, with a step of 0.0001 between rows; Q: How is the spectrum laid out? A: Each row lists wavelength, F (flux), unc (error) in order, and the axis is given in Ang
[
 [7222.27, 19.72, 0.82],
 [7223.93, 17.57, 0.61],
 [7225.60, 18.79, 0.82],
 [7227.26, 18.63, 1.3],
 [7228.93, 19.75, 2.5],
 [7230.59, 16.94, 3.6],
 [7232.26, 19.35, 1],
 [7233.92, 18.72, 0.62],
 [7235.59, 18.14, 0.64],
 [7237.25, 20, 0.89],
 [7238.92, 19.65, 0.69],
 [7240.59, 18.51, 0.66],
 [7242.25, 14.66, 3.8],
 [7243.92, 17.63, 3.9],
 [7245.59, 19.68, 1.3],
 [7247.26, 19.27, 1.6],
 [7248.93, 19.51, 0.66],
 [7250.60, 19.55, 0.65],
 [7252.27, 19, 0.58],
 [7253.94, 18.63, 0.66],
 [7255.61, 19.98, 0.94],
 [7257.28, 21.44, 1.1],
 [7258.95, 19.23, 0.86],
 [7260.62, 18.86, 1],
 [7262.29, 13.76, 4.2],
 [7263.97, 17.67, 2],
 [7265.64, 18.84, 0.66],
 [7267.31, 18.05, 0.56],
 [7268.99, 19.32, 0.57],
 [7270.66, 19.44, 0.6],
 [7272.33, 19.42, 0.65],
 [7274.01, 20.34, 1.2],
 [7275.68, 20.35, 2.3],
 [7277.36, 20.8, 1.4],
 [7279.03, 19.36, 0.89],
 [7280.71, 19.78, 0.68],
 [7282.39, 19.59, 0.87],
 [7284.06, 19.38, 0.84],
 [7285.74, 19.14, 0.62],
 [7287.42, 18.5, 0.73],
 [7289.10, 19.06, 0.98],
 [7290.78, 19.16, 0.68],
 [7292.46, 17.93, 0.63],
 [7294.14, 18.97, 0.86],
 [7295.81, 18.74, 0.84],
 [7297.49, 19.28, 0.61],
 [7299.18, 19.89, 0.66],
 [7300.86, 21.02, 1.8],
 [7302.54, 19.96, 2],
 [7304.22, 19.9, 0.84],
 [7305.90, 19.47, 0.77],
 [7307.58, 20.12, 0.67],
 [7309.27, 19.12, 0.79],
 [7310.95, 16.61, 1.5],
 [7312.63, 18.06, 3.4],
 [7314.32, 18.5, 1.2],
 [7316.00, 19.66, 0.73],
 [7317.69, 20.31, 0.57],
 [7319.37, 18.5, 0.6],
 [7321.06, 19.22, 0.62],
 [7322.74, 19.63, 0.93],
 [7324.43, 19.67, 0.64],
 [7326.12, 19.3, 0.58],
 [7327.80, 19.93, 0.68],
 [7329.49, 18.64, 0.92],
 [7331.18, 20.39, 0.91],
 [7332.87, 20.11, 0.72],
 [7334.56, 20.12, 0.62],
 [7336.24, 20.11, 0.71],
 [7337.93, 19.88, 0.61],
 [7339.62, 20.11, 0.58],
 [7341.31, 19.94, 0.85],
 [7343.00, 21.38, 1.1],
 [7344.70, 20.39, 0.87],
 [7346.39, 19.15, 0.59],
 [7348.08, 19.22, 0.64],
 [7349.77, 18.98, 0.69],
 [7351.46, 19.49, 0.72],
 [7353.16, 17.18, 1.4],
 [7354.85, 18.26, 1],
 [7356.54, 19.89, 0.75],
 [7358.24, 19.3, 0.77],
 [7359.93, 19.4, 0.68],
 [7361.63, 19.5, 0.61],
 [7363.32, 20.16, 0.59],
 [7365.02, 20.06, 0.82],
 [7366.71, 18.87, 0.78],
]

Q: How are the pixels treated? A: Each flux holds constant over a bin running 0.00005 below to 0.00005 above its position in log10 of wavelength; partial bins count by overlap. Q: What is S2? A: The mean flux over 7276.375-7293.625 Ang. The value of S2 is 19.3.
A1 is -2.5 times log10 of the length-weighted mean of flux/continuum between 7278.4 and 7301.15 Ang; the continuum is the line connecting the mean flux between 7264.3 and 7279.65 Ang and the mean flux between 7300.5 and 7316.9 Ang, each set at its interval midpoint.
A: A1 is 0.01 mag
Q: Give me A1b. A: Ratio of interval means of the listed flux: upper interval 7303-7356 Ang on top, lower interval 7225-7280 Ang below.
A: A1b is 1.03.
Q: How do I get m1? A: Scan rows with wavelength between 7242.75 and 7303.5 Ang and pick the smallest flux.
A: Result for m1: 13.76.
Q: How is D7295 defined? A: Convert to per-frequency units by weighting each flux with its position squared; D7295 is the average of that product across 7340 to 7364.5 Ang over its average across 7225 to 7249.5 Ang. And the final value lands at 1.08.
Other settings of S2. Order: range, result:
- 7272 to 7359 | 19.4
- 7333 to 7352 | 19.9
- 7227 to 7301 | 19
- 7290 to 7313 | 19.2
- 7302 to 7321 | 19.1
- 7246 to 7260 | 19.6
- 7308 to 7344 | 19.5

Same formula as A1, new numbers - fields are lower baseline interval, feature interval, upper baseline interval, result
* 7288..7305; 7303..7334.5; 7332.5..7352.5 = 0.02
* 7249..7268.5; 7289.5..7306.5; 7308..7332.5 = -0.03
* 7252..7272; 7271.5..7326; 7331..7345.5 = 0.01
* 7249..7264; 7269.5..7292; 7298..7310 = -0.01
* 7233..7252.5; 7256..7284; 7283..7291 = -0.01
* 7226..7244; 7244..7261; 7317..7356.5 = -0.05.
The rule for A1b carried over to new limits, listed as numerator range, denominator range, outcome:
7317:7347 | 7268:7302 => 1.02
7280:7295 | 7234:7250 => 1.03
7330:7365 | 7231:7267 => 1.05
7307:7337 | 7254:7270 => 1.04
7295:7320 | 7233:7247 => 1.05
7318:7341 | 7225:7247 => 1.06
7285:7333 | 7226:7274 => 1.03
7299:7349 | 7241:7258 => 1.04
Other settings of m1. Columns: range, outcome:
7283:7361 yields 16.61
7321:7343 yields 18.64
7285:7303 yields 17.93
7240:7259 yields 14.66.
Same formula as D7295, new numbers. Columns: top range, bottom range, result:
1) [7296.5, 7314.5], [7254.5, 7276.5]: 1.03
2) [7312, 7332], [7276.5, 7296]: 1.02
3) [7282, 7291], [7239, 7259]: 1.02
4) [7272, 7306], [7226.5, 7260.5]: 1.05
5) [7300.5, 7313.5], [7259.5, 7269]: 1.10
